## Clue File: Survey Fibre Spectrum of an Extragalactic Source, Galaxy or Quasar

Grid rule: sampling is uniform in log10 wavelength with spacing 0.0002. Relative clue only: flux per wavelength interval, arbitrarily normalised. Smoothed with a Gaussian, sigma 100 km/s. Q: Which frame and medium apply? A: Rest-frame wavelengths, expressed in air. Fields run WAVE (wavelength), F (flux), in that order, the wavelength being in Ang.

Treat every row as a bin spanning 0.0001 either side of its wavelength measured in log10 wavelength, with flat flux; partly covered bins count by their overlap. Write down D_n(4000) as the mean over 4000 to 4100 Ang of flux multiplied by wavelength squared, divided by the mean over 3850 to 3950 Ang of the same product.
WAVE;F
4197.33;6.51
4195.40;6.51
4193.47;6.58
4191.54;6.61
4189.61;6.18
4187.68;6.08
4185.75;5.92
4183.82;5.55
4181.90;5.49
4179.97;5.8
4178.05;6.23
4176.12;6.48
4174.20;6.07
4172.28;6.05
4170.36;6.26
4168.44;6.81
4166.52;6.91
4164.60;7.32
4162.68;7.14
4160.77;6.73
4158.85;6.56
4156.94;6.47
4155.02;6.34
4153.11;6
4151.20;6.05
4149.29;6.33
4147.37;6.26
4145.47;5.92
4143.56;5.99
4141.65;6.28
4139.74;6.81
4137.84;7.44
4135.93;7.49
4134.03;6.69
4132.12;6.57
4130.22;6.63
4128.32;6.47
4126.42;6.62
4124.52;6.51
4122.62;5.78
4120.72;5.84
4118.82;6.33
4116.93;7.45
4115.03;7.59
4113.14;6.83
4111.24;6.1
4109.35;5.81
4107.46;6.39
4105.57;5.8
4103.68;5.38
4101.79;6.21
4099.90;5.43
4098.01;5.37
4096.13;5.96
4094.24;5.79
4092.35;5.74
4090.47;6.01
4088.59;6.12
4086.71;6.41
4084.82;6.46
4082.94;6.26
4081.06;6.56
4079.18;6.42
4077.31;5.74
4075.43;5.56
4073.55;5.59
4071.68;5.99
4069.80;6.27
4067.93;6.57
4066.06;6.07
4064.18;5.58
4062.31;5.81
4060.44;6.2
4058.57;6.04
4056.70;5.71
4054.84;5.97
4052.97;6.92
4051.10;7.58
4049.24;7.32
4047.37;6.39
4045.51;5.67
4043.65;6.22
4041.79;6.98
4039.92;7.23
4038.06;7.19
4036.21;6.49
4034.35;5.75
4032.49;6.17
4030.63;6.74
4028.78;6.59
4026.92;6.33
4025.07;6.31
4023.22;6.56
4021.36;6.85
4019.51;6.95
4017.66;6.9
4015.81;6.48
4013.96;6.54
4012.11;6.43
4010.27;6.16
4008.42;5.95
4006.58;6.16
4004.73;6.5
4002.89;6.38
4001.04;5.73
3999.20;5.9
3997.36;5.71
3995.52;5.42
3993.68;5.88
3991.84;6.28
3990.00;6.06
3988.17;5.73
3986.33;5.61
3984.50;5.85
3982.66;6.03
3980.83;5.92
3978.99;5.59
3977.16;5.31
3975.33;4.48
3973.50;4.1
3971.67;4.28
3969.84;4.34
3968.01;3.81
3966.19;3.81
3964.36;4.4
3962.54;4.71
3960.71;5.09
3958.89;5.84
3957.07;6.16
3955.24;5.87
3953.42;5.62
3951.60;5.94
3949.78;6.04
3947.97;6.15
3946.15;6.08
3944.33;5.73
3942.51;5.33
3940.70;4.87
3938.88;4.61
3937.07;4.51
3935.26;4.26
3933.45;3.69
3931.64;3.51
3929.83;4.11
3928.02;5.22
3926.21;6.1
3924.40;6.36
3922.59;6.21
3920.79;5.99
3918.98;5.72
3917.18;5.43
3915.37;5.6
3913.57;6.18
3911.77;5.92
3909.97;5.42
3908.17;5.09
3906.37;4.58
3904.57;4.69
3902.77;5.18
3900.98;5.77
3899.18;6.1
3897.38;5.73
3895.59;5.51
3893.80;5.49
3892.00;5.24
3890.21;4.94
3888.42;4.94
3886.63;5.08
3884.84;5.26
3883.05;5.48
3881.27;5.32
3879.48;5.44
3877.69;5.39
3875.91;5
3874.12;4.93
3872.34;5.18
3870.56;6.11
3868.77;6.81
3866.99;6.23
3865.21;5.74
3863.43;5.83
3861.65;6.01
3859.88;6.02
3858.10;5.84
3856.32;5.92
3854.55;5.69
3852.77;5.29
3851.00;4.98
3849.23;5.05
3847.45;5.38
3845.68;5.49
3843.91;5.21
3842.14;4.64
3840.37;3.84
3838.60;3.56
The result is 1.25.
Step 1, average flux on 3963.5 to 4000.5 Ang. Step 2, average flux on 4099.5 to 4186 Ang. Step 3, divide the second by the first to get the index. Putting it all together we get 1.22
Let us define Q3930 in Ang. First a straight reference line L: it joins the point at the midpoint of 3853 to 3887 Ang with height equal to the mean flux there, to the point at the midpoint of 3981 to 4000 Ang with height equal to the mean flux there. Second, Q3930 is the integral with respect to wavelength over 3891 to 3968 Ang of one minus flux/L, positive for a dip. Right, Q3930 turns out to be 5.8 Ang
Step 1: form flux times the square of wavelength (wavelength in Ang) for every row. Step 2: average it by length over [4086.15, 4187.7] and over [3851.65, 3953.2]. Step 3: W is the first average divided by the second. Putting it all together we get 1.30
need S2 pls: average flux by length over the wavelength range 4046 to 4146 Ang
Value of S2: 6.28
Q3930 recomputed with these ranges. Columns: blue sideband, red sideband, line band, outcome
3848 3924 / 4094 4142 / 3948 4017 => 3.6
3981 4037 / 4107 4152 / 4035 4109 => 2.1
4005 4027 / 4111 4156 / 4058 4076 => 1.4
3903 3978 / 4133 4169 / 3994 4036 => -4.7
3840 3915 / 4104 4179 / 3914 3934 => 1.1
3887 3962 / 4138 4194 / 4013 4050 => -5.0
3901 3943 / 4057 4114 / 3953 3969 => 1.0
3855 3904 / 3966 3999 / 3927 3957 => 1.4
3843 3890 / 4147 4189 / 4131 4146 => -1.1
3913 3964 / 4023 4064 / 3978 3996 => 0.1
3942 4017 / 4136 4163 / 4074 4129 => 0.5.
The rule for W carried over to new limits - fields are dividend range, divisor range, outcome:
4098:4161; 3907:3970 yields 1.33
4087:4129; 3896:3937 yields 1.28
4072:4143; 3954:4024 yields 1.17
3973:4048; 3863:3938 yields 1.21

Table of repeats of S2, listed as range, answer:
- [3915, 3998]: 5.29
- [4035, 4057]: 6.66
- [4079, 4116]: 6.13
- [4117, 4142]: 6.61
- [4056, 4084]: 6.03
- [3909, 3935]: 5.36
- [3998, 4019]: 6.29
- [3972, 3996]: 5.53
